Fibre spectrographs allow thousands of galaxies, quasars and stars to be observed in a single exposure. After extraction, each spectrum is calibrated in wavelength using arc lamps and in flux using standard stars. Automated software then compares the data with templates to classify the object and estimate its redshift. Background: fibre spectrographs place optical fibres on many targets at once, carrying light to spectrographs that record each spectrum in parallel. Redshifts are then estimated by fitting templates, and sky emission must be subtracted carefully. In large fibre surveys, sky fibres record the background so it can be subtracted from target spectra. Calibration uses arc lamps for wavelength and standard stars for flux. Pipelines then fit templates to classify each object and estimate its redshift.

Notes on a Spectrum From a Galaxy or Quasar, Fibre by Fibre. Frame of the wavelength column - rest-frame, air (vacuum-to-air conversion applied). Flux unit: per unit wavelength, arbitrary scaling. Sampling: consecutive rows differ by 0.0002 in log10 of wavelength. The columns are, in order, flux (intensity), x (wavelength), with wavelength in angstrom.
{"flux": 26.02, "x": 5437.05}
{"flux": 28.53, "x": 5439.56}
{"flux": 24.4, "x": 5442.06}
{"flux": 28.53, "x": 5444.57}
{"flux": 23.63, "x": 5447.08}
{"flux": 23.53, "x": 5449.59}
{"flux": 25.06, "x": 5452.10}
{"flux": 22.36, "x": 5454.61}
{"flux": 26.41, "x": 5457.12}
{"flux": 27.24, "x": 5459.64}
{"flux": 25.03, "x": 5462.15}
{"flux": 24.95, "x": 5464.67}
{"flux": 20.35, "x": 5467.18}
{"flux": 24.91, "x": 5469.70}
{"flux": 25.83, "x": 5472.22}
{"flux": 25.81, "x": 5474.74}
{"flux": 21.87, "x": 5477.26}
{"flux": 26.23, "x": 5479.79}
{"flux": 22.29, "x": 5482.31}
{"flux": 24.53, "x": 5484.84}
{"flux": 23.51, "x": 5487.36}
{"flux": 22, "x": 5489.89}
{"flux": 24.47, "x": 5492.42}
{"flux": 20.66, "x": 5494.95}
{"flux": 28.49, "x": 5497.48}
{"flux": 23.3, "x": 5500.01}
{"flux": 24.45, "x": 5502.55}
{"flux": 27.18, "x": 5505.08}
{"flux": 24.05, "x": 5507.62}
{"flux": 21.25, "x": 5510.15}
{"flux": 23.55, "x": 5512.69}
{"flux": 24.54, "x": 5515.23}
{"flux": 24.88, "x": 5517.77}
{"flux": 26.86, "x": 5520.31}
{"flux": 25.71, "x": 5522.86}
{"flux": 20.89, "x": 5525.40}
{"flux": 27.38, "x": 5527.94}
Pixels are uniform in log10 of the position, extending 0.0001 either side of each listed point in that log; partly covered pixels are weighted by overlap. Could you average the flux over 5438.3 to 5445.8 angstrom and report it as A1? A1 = 27.1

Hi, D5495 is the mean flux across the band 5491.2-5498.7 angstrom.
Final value 24.5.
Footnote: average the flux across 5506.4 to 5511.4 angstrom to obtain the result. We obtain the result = 22.7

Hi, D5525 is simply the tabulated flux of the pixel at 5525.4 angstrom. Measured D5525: 20.89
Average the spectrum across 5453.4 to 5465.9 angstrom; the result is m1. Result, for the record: 25.2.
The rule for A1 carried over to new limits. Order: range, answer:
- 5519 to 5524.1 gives 26.2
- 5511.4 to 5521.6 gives 24.9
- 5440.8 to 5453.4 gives 25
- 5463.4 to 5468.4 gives 22.7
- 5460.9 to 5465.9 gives 25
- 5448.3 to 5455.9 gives 23.7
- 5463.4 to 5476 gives 24.4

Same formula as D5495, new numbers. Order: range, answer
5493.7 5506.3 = 24.8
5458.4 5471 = 24.5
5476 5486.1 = 23.7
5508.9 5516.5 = 23.1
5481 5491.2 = 23.1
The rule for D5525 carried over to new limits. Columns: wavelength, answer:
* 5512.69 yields 23.55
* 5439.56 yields 28.53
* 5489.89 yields 22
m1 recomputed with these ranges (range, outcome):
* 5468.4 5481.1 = 24.9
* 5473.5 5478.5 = 23.8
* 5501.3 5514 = 24.1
